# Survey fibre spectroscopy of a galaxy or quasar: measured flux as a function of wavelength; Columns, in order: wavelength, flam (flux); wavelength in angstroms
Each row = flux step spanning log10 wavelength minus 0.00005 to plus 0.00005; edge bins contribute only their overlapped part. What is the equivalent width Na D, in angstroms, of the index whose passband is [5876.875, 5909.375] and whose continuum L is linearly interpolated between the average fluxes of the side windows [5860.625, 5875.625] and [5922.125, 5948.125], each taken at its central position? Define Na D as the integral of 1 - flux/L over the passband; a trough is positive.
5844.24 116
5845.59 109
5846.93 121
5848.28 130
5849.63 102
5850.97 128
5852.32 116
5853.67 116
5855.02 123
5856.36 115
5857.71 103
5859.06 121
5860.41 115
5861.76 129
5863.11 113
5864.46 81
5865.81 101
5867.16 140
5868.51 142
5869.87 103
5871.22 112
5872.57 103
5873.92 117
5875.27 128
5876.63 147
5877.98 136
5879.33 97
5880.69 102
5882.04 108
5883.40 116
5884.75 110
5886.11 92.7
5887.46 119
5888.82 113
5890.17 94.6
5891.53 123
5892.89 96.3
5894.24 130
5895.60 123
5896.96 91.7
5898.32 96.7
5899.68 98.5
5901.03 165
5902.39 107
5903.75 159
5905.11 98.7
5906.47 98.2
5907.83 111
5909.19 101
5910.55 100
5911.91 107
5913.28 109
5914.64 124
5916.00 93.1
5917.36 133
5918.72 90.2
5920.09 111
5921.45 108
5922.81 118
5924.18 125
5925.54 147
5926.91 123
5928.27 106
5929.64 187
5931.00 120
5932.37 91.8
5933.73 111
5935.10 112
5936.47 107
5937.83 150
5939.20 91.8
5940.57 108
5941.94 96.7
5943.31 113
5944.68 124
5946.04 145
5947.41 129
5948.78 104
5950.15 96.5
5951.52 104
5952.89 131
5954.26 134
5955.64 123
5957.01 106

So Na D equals 1.3 angstroms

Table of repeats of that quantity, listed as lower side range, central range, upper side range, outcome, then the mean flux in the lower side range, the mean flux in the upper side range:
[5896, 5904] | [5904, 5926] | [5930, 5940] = 0.9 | 118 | 114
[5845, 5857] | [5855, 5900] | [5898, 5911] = 1.2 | 118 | 114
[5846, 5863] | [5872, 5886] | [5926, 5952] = 0.3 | 118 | 117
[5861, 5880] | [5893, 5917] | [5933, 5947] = 0.9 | 118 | 116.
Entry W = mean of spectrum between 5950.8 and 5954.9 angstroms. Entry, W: 123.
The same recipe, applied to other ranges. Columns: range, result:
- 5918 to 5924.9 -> 111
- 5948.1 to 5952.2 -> 101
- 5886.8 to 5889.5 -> 116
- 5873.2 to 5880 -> 125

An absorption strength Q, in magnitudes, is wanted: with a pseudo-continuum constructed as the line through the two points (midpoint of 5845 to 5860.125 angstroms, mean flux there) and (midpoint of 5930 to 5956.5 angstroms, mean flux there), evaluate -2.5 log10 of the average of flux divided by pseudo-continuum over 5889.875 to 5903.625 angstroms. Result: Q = 0.01 mag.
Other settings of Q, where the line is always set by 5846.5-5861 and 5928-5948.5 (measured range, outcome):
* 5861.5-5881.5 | 0.01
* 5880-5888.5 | 0.10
